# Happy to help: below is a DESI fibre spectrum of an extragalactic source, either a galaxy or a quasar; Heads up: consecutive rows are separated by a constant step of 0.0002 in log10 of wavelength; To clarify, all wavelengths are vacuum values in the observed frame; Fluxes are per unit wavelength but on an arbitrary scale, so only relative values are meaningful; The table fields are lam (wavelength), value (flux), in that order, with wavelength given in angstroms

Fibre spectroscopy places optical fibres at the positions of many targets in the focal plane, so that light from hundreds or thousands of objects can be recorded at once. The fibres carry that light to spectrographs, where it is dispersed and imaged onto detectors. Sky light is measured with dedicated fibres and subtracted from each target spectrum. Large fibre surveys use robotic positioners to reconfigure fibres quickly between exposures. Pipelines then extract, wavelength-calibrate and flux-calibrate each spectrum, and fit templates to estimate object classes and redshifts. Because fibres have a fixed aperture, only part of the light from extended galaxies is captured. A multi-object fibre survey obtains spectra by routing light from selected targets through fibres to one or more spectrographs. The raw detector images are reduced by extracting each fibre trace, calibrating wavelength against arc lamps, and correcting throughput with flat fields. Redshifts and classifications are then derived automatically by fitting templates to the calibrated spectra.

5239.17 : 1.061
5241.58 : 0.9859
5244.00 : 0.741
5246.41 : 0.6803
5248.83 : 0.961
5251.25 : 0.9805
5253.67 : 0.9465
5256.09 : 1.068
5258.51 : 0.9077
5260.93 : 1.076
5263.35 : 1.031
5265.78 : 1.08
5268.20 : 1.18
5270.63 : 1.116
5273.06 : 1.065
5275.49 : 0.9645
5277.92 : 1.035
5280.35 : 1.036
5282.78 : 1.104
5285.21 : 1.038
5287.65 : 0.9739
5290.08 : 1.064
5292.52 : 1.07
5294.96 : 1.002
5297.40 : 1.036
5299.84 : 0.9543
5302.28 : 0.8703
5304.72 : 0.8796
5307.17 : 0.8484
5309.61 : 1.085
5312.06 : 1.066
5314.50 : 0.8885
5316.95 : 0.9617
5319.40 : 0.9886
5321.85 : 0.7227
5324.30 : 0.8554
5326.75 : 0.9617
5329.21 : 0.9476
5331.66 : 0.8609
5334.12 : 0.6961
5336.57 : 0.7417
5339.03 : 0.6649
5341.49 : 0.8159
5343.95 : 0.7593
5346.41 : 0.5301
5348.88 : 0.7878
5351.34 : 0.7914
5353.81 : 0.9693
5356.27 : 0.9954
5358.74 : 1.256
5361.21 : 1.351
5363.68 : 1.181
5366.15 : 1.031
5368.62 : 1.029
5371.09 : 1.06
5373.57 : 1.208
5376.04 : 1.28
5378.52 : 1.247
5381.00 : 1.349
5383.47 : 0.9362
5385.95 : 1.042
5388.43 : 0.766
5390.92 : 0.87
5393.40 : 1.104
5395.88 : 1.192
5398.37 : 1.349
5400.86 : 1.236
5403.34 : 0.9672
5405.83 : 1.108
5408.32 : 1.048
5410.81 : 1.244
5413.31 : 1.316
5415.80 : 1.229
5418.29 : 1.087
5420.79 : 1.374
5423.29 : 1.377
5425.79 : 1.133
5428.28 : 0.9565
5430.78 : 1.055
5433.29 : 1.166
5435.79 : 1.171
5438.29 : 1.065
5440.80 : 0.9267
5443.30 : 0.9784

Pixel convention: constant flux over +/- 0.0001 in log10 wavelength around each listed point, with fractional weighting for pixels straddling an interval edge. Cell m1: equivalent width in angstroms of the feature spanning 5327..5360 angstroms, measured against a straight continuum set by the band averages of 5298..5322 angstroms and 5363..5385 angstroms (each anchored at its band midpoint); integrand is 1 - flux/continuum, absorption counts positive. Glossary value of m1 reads 6.7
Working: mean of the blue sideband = 0.939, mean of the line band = 0.836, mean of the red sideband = 1.14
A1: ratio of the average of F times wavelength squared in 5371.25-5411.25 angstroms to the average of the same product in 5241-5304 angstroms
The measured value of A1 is 1.2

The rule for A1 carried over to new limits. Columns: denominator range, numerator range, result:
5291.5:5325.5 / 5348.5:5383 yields 1.21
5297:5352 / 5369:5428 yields 1.38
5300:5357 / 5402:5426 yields 1.44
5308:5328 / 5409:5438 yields 1.31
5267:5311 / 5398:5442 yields 1.19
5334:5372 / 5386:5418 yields 1.23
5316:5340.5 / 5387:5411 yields 1.32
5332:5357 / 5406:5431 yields 1.57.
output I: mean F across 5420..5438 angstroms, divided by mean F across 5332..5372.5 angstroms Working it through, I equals 1.27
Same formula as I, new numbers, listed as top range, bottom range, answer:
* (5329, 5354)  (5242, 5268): 0.80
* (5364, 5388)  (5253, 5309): 1.10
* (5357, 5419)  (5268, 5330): 1.16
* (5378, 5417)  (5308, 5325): 1.20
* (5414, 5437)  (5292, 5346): 1.33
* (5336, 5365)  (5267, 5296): 0.86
